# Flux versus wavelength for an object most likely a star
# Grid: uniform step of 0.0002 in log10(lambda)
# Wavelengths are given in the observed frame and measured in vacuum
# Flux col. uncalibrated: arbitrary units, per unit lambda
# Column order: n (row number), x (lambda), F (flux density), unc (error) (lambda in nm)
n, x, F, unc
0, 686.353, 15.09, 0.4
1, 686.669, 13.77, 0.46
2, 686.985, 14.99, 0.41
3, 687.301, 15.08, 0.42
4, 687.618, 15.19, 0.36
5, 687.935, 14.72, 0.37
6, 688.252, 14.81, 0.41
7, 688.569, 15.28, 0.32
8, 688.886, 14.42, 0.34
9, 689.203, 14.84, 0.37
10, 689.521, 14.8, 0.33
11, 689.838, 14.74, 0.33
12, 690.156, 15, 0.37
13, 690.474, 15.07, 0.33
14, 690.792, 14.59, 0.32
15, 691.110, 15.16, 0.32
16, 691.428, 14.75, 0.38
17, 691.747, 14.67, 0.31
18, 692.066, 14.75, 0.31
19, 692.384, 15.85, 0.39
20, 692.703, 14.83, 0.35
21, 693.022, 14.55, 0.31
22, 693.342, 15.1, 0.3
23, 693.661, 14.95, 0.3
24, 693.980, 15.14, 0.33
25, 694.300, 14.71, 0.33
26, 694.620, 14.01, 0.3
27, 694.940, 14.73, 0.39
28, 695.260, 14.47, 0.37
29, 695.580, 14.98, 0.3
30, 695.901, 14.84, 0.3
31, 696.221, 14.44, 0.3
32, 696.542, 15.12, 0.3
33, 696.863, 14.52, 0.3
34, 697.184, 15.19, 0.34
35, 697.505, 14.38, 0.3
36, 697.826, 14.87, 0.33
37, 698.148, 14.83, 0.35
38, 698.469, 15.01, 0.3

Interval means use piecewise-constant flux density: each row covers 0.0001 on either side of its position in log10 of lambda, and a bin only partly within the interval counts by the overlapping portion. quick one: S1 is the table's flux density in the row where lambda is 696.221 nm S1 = 14.44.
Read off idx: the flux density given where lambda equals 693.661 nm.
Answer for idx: 14.95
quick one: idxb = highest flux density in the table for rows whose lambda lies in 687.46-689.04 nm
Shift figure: 15.28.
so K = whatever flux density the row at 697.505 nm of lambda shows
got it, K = 14.38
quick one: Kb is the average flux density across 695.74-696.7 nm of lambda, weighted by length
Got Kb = 14.8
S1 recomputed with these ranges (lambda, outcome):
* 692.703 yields 14.83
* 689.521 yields 14.8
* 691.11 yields 15.16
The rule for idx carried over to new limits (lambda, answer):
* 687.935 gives 14.72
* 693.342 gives 15.1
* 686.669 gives 13.77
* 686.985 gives 14.99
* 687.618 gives 15.19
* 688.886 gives 14.42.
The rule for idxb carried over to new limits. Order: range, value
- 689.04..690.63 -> 15.07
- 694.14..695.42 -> 14.73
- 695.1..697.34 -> 15.19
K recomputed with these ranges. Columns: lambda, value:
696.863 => 14.52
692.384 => 15.85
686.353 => 15.09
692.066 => 14.75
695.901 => 14.84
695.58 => 14.98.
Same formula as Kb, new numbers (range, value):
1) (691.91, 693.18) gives 15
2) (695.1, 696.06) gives 14.8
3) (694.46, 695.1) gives 14.4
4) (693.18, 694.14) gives 15.1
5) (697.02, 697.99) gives 14.8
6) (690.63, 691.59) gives 14.8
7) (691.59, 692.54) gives 15.1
